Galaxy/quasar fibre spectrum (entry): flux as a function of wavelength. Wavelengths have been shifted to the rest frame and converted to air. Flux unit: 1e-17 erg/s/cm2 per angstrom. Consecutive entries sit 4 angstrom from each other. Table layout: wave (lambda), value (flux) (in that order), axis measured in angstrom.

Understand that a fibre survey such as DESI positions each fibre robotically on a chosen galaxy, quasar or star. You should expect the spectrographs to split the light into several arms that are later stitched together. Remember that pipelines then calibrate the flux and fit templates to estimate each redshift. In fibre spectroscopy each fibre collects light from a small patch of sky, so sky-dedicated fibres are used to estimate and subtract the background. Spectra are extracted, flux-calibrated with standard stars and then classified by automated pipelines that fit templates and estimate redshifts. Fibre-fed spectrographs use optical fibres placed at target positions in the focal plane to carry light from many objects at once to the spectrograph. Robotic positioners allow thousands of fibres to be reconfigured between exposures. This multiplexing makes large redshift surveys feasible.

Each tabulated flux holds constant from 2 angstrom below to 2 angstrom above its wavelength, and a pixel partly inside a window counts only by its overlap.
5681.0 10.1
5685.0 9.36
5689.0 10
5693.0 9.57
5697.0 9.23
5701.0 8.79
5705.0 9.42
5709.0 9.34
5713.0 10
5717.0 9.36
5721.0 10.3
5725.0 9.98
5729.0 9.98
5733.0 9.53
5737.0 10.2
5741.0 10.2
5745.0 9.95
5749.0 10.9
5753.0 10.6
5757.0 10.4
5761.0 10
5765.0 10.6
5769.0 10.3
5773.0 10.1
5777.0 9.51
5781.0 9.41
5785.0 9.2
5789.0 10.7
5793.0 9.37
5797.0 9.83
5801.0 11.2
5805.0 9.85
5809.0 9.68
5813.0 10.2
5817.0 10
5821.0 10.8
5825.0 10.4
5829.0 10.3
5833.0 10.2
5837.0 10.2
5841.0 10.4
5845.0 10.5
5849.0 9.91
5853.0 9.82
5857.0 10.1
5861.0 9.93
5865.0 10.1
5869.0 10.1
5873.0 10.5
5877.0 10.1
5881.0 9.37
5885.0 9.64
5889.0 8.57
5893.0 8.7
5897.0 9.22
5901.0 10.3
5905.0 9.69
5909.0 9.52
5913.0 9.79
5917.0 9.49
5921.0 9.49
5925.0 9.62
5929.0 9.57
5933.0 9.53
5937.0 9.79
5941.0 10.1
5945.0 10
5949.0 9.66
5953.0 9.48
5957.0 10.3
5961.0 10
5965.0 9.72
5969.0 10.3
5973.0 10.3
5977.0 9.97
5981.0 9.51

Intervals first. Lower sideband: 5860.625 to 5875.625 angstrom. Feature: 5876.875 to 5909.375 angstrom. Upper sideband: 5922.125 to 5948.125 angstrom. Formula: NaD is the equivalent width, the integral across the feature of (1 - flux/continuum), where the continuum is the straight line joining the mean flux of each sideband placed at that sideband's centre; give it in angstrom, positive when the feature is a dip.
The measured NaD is 2.0 angstrom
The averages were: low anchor 10.2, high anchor 9.75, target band 9.42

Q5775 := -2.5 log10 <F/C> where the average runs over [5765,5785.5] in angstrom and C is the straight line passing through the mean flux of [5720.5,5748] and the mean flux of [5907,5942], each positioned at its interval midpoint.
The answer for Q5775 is 0.01 mag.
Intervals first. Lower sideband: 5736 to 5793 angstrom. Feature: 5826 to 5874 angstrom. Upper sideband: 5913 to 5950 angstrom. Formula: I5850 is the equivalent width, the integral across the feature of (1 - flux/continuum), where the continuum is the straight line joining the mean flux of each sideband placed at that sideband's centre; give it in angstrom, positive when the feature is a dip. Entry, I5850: -1.3 angstrom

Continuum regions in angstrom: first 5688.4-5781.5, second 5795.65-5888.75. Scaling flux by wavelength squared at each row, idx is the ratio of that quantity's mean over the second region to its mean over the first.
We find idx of 1.06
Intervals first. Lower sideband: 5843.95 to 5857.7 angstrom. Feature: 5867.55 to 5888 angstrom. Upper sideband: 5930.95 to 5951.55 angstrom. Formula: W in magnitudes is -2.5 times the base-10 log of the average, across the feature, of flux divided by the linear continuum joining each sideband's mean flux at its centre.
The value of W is 0.01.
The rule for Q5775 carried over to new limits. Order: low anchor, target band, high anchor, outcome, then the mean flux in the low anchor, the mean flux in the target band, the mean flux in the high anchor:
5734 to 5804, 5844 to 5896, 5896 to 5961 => 0.01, 10.1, 9.77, 9.74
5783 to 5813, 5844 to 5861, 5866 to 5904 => -0.03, 9.99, 10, 9.63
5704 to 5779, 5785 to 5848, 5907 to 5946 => -0.03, 10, 10.2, 9.68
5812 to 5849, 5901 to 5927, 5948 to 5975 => 0.05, 10.3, 9.65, 9.98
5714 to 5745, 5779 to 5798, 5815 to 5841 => 0.05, 9.94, 9.7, 10.3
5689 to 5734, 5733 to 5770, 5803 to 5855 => -0.05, 9.61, 10.3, 10.2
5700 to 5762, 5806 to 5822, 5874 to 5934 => -0.04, 9.95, 10.1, 9.52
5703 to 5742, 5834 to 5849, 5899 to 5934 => -0.06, 9.82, 10.3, 9.67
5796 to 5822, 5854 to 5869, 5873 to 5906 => -0.03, 10.2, 10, 9.51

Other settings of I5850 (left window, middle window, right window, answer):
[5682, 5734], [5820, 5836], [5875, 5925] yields -1.42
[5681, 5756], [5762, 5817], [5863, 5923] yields -1.37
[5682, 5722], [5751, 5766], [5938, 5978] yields -1.18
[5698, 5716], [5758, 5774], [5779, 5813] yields -0.87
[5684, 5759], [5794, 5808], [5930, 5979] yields -0.43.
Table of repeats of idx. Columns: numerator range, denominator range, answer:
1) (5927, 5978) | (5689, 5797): 1.08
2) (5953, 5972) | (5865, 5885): 1.03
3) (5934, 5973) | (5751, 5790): 1.05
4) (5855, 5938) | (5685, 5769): 1.03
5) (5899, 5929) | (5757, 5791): 1.02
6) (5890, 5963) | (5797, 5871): 0.98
